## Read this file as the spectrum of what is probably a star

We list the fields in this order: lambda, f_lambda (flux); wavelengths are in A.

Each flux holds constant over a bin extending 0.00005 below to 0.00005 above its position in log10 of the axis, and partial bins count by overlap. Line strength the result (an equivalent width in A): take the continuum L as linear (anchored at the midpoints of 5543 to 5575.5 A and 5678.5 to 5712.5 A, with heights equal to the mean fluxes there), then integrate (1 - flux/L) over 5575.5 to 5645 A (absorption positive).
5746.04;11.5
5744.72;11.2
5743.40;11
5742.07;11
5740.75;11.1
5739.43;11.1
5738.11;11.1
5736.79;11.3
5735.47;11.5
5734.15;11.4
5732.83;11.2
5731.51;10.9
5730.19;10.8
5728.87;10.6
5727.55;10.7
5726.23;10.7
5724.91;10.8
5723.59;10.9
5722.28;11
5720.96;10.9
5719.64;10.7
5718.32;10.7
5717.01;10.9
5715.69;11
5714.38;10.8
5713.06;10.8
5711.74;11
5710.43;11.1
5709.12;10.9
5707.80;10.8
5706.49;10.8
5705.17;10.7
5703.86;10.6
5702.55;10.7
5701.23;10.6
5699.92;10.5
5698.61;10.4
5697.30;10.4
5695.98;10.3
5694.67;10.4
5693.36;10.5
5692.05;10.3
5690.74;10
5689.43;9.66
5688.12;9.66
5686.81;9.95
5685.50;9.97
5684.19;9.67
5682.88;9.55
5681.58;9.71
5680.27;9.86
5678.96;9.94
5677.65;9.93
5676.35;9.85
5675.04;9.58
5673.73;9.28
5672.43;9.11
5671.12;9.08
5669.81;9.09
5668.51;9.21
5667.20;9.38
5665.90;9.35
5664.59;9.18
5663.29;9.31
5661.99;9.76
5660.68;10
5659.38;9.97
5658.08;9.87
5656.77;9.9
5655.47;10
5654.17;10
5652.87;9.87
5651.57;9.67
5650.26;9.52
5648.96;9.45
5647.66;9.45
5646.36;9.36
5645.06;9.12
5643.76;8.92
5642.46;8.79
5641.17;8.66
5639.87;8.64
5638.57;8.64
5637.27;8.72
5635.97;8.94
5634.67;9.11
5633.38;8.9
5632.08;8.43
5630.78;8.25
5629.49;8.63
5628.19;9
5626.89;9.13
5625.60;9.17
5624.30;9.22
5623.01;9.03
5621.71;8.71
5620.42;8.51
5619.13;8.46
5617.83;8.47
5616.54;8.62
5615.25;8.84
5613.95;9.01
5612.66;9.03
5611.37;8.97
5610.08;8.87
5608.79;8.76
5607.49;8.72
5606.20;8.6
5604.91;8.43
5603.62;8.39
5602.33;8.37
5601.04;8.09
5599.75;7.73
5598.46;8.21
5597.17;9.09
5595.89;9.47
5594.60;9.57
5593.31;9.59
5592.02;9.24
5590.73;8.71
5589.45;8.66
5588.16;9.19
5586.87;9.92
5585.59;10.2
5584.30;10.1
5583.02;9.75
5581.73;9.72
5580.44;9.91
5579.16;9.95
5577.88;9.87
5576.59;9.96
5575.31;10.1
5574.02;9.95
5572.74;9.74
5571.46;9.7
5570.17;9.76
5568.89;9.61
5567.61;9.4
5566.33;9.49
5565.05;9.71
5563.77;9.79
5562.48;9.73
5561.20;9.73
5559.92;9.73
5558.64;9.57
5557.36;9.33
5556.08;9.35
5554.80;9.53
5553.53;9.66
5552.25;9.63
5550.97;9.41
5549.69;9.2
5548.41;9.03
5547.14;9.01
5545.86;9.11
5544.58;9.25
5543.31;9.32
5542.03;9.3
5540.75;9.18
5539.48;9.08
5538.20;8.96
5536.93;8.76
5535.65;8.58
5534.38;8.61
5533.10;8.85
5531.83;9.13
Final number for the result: 5.87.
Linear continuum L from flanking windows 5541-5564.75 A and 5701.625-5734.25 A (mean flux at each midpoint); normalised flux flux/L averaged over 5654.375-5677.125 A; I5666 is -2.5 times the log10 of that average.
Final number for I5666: 0.09 mag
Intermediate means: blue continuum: 9.42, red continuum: 10.8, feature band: 9.54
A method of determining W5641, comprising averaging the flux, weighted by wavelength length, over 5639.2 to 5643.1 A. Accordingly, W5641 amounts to 8.71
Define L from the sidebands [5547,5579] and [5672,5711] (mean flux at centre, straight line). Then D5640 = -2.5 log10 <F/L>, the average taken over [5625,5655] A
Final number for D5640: 0.10 mag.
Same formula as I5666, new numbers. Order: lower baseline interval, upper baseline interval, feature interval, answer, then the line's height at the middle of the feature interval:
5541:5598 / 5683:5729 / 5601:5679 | 0.11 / 10.1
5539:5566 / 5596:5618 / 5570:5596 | -0.08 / 8.97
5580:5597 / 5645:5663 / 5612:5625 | 0.10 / 9.61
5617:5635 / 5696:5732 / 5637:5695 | 0.01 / 9.68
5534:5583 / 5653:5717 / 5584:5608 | 0.08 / 9.65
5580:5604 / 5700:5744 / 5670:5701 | 0.06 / 10.4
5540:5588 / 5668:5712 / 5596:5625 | 0.13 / 9.79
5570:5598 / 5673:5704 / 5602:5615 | 0.12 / 9.73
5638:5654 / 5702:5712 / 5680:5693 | 0.05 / 10.3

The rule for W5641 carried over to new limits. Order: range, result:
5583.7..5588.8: 9.85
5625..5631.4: 8.84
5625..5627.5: 9.17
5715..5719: 10.9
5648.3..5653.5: 9.62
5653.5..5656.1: 10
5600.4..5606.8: 8.38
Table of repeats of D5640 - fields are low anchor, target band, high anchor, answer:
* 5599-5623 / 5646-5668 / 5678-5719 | -0.01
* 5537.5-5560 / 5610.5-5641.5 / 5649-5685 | 0.08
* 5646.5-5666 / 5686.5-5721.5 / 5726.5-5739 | 0.00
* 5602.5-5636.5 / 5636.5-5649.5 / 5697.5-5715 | 0.04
